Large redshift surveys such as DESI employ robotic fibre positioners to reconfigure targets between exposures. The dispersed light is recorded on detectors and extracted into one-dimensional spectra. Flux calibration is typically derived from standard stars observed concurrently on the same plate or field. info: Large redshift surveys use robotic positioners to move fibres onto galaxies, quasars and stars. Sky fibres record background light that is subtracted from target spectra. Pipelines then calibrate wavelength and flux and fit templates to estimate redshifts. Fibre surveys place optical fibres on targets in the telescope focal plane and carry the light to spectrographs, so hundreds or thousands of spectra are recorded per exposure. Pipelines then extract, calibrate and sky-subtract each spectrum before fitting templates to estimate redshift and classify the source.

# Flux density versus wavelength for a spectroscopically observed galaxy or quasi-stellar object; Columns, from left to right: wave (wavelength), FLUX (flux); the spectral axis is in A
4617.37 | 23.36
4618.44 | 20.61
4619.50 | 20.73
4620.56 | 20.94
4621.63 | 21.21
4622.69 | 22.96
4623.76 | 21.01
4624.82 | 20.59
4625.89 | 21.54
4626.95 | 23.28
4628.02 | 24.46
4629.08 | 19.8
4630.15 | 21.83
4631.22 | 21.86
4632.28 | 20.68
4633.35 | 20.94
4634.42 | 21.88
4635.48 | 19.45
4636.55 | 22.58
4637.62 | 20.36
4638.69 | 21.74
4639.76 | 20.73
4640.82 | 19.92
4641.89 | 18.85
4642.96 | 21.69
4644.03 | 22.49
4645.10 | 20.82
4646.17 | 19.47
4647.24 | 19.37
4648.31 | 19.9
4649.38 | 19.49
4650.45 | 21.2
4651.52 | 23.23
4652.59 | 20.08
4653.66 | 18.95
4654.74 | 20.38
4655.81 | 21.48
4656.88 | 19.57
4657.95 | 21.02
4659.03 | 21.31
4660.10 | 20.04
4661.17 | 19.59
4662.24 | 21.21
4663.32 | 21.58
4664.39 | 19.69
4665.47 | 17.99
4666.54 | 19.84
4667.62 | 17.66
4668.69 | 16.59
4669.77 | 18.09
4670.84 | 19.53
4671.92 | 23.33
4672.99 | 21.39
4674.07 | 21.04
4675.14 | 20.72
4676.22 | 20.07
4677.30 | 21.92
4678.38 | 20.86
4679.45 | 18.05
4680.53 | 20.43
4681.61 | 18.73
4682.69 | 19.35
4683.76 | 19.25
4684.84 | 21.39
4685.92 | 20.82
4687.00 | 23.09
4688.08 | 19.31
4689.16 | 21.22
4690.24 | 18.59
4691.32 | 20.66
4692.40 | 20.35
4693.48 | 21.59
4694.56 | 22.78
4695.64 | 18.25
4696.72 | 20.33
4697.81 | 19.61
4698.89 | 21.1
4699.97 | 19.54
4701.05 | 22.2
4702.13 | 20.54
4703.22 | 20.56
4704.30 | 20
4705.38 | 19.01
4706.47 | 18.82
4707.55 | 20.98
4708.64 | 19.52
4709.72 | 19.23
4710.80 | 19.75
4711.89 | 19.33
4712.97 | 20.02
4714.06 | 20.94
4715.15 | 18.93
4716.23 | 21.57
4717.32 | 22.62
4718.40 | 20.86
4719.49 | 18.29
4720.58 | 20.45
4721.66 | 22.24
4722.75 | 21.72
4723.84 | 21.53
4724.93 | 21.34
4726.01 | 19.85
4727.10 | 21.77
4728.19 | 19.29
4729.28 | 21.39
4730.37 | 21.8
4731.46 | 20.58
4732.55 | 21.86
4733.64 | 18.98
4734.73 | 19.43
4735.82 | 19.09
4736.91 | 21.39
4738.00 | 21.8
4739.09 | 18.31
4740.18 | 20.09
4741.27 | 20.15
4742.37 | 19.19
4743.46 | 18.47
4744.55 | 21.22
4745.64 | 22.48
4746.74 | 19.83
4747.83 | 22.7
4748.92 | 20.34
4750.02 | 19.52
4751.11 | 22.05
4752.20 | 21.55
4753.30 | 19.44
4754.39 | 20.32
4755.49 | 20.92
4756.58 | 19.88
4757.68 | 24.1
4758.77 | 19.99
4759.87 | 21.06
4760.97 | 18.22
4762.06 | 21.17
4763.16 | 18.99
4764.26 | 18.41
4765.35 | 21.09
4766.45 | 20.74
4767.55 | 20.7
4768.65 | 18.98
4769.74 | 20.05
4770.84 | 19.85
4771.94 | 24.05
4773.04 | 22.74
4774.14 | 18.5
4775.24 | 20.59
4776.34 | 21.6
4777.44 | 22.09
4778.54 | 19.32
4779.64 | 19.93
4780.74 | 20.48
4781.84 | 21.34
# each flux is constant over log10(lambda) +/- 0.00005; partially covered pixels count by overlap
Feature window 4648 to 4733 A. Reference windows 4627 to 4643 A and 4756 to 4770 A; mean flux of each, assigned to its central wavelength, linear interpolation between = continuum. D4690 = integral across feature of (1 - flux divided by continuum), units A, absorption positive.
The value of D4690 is 1.7 A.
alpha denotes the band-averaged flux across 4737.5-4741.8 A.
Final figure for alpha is 20.1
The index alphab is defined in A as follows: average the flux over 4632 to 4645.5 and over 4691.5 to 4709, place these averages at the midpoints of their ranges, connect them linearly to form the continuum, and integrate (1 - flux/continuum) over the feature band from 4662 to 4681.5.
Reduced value 0.62 A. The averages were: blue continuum 20.9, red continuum 20.3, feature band 19.9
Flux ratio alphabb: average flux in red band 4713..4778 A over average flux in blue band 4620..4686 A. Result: 1.0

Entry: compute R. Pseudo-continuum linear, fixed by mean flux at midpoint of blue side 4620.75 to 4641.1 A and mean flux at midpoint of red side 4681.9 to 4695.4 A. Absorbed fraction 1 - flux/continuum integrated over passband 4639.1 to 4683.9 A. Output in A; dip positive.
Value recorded 1.7 A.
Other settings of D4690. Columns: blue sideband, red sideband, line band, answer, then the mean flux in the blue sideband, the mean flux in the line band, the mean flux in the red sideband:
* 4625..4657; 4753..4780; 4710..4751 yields 0.24 A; 20.9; 20.5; 20.5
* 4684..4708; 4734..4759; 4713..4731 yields -0.34 A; 20.5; 20.9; 20.5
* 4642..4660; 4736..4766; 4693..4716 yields 0.40 A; 20.6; 20.2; 20.5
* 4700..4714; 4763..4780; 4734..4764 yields -0.09 A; 20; 20.4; 20.5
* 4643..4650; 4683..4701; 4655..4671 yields 0.57 A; 20.4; 19.7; 20.5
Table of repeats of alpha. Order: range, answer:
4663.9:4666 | 18.8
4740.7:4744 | 19.3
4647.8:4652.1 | 21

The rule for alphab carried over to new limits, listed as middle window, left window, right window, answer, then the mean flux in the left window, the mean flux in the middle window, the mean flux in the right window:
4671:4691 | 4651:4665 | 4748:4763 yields 0.1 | 20.6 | 20.5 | 20.7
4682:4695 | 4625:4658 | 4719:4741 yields 0.0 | 20.9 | 20.7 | 20.6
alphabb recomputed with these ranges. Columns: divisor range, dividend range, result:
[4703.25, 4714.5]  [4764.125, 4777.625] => 1.05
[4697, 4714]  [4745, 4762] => 1.04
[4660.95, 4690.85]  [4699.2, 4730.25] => 1.02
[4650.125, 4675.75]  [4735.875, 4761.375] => 1.02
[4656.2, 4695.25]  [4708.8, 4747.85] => 1.01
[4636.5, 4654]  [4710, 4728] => 1.00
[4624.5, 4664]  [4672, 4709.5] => 0.98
